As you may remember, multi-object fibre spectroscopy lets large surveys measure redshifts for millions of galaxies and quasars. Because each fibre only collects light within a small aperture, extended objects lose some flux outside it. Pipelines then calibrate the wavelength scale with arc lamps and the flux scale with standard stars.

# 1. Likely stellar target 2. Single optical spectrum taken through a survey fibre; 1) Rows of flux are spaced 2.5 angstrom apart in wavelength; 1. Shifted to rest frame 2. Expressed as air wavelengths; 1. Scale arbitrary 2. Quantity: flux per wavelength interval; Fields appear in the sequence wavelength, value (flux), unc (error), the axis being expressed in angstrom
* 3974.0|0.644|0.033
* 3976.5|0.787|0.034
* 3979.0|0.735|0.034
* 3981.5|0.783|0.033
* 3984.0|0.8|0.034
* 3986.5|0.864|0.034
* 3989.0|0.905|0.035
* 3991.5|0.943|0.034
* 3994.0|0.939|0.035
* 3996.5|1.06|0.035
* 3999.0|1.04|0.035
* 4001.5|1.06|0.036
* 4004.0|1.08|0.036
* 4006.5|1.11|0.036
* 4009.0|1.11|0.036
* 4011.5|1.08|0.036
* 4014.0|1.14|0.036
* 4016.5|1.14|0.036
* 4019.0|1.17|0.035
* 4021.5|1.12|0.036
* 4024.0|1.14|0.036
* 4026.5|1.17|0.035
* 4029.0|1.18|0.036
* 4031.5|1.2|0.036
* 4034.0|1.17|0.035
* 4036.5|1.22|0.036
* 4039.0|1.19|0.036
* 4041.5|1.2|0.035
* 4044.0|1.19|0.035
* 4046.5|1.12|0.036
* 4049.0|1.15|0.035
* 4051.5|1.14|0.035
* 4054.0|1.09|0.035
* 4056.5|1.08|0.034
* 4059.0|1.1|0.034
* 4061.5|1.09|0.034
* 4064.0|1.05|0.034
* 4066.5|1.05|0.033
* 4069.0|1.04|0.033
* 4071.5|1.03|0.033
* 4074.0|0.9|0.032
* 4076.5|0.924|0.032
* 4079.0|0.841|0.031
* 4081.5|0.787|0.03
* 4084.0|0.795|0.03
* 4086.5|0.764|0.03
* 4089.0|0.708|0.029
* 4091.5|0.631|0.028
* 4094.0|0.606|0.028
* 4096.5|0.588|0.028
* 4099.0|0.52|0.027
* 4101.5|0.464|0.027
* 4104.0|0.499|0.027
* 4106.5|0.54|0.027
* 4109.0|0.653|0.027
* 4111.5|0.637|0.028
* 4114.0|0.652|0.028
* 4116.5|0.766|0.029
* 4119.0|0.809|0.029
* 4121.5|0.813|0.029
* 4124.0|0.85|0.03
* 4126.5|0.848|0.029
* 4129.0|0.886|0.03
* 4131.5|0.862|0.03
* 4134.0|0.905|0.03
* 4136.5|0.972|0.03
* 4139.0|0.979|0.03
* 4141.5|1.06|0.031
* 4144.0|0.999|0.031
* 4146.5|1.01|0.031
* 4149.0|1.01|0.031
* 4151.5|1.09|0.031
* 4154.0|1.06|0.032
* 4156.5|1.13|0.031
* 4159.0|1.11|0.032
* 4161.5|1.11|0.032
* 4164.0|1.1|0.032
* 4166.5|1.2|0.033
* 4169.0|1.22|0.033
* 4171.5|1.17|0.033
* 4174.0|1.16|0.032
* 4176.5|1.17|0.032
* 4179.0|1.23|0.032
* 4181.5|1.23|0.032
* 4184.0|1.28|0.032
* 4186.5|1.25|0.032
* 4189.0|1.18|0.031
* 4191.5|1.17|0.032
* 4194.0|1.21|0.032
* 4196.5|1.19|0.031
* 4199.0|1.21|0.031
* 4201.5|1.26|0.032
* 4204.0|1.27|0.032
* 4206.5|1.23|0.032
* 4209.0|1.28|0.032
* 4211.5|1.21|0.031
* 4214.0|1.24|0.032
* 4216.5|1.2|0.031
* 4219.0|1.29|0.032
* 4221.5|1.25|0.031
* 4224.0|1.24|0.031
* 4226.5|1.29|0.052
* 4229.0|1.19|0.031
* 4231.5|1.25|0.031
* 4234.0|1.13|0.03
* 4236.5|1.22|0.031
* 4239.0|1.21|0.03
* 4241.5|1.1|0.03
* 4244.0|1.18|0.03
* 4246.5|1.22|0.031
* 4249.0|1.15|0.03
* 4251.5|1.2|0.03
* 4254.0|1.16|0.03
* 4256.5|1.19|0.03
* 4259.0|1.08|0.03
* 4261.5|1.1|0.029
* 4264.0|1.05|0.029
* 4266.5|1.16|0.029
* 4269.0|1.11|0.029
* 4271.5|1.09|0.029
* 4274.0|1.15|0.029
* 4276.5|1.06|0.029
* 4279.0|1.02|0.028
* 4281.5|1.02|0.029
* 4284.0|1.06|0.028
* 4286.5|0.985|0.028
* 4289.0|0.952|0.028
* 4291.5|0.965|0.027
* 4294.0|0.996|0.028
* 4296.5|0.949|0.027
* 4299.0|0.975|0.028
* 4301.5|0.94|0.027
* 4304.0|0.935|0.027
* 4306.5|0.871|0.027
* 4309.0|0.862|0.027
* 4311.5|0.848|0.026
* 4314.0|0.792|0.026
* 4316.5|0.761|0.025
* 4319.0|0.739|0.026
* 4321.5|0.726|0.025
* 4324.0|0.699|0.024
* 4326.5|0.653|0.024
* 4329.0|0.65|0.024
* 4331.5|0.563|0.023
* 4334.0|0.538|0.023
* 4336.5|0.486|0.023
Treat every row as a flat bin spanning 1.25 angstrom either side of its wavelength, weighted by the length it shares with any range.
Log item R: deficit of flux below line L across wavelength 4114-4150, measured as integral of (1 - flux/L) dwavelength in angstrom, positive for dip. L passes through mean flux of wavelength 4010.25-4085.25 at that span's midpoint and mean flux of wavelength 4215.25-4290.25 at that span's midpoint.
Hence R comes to 6.7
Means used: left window 1.08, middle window 0.902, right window 1.14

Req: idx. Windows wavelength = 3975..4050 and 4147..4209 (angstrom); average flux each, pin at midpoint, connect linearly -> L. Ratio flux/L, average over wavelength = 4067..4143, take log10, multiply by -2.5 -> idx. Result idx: 0.40 mag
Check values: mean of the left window 1.06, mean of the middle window 0.781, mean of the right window 1.18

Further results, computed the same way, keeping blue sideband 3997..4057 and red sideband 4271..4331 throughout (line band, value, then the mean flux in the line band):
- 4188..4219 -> -0.24 mag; 1.22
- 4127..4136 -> 0.18 mag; 0.889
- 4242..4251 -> -0.24 mag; 1.18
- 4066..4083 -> 0.18 mag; 0.932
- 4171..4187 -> -0.21 mag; 1.21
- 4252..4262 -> -0.21 mag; 1.14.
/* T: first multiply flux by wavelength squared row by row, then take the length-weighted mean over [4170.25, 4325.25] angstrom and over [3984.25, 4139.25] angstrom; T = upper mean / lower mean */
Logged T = 1.3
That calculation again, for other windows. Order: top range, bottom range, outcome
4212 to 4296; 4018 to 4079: 1.13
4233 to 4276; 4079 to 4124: 1.84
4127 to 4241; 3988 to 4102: 1.23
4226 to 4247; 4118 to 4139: 1.44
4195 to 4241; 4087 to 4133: 1.88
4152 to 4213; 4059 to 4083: 1.29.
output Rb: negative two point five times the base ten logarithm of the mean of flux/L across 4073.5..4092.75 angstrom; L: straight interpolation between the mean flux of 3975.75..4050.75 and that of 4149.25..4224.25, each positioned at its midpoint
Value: 0.37 mag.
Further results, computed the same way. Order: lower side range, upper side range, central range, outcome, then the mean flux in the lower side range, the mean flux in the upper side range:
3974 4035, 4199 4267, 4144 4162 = 0.07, 1.02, 1.2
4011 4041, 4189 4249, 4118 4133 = 0.37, 1.16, 1.22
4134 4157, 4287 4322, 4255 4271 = -0.21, 1.02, 0.885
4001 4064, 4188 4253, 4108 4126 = 0.49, 1.14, 1.21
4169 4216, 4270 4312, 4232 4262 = -0.07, 1.22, 0.984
